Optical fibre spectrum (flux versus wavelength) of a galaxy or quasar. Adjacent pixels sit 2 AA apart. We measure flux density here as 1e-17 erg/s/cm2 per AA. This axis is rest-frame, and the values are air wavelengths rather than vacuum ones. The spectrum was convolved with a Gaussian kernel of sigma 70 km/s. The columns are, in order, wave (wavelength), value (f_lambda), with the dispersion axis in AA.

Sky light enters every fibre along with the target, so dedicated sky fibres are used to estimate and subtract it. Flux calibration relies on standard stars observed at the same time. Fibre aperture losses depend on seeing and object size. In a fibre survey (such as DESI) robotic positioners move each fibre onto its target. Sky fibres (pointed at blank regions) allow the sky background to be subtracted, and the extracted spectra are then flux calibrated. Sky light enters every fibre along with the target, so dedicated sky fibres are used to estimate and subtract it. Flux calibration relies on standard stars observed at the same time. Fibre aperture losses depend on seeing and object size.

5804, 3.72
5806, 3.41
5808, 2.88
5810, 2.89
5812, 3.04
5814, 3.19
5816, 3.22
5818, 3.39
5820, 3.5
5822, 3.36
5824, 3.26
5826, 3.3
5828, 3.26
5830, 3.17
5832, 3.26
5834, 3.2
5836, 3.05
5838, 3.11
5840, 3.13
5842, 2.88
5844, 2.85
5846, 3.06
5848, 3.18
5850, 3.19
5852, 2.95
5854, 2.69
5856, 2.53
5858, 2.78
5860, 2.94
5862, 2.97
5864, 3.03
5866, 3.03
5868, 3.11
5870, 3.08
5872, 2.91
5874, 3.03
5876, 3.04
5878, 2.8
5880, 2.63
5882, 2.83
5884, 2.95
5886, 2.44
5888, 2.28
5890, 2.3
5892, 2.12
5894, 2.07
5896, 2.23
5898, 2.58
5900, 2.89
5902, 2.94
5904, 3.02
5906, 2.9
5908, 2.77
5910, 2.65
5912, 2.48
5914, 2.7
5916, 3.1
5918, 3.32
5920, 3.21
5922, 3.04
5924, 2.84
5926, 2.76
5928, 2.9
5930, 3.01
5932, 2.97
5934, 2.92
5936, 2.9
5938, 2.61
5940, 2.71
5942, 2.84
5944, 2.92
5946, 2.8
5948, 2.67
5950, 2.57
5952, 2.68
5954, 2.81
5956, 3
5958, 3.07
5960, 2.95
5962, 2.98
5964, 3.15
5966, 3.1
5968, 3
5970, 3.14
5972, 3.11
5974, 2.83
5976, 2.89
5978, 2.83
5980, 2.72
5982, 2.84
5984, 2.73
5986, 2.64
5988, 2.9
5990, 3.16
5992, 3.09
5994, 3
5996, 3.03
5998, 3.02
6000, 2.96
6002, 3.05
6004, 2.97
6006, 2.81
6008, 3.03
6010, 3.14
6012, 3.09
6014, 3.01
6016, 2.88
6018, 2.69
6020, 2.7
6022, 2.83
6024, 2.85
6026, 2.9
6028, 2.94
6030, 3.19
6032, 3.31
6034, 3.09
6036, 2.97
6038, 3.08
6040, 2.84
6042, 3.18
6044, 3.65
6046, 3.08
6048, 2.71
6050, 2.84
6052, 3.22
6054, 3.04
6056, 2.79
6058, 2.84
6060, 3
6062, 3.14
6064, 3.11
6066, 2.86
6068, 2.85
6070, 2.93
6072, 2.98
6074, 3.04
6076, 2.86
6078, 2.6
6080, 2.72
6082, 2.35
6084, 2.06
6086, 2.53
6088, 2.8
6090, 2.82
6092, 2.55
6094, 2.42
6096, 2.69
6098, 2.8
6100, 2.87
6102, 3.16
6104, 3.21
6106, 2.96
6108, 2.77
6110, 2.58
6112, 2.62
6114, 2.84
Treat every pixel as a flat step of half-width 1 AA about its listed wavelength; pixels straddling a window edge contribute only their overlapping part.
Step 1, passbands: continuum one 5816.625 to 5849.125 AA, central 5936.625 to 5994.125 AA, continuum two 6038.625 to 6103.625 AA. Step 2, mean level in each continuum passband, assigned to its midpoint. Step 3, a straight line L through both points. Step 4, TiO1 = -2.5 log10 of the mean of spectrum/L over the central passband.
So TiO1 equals 0.04 mag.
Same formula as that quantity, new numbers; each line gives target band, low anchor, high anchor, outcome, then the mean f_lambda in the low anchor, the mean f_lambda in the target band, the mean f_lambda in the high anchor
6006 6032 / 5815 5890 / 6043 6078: 0.02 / 3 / 2.95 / 2.99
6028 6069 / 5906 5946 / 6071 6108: -0.10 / 2.88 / 3.04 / 2.75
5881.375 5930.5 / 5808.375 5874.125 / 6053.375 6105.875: 0.10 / 3.08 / 2.73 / 2.81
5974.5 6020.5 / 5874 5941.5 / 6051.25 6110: -0.05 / 2.76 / 2.92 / 2.82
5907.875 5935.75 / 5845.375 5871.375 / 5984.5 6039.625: 0.02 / 2.96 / 2.91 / 2.97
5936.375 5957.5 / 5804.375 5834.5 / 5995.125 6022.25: 0.10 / 3.23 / 2.77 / 2.95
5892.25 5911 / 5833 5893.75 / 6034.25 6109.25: 0.08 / 2.86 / 2.65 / 2.87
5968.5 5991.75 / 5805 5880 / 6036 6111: 0.02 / 3.07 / 2.9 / 2.86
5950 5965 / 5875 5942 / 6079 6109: -0.07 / 2.76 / 2.92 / 2.71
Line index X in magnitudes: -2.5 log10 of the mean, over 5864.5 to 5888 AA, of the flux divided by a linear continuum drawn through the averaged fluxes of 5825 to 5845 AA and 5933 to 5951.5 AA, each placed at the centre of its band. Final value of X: 0.04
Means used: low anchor 3.12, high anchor 2.77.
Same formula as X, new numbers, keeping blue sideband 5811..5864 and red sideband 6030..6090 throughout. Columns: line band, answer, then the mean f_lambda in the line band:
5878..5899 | 0.235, 2.46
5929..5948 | 0.063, 2.84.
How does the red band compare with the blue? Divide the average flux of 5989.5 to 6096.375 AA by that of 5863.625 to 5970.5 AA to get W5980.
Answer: 1.0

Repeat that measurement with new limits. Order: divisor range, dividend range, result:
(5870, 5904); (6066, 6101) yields 1.02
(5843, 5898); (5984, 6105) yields 1.05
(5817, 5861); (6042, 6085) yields 0.94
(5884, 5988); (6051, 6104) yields 1.00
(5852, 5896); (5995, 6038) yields 1.09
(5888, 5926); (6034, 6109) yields 1.06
